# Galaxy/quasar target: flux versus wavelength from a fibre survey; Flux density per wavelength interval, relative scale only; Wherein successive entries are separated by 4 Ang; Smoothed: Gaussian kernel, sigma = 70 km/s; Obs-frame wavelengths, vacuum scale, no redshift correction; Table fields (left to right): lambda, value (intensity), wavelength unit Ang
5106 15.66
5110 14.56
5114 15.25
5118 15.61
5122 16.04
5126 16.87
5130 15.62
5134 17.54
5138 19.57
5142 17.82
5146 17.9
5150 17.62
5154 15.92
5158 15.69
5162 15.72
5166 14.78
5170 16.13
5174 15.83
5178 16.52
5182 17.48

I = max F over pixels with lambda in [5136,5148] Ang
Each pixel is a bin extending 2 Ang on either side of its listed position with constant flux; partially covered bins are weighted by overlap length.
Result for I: 19.57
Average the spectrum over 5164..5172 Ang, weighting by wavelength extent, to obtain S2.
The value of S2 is 15.5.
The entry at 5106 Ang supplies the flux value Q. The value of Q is 15.66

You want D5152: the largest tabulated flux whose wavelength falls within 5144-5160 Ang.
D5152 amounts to 17.9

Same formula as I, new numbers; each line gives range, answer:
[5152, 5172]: 16.13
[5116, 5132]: 16.87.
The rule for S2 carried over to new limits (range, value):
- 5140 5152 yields 17.8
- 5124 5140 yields 17.4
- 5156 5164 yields 15.7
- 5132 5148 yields 18.2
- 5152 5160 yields 15.8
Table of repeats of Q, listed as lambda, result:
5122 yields 16.04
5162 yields 15.72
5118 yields 15.61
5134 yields 17.54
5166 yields 14.78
